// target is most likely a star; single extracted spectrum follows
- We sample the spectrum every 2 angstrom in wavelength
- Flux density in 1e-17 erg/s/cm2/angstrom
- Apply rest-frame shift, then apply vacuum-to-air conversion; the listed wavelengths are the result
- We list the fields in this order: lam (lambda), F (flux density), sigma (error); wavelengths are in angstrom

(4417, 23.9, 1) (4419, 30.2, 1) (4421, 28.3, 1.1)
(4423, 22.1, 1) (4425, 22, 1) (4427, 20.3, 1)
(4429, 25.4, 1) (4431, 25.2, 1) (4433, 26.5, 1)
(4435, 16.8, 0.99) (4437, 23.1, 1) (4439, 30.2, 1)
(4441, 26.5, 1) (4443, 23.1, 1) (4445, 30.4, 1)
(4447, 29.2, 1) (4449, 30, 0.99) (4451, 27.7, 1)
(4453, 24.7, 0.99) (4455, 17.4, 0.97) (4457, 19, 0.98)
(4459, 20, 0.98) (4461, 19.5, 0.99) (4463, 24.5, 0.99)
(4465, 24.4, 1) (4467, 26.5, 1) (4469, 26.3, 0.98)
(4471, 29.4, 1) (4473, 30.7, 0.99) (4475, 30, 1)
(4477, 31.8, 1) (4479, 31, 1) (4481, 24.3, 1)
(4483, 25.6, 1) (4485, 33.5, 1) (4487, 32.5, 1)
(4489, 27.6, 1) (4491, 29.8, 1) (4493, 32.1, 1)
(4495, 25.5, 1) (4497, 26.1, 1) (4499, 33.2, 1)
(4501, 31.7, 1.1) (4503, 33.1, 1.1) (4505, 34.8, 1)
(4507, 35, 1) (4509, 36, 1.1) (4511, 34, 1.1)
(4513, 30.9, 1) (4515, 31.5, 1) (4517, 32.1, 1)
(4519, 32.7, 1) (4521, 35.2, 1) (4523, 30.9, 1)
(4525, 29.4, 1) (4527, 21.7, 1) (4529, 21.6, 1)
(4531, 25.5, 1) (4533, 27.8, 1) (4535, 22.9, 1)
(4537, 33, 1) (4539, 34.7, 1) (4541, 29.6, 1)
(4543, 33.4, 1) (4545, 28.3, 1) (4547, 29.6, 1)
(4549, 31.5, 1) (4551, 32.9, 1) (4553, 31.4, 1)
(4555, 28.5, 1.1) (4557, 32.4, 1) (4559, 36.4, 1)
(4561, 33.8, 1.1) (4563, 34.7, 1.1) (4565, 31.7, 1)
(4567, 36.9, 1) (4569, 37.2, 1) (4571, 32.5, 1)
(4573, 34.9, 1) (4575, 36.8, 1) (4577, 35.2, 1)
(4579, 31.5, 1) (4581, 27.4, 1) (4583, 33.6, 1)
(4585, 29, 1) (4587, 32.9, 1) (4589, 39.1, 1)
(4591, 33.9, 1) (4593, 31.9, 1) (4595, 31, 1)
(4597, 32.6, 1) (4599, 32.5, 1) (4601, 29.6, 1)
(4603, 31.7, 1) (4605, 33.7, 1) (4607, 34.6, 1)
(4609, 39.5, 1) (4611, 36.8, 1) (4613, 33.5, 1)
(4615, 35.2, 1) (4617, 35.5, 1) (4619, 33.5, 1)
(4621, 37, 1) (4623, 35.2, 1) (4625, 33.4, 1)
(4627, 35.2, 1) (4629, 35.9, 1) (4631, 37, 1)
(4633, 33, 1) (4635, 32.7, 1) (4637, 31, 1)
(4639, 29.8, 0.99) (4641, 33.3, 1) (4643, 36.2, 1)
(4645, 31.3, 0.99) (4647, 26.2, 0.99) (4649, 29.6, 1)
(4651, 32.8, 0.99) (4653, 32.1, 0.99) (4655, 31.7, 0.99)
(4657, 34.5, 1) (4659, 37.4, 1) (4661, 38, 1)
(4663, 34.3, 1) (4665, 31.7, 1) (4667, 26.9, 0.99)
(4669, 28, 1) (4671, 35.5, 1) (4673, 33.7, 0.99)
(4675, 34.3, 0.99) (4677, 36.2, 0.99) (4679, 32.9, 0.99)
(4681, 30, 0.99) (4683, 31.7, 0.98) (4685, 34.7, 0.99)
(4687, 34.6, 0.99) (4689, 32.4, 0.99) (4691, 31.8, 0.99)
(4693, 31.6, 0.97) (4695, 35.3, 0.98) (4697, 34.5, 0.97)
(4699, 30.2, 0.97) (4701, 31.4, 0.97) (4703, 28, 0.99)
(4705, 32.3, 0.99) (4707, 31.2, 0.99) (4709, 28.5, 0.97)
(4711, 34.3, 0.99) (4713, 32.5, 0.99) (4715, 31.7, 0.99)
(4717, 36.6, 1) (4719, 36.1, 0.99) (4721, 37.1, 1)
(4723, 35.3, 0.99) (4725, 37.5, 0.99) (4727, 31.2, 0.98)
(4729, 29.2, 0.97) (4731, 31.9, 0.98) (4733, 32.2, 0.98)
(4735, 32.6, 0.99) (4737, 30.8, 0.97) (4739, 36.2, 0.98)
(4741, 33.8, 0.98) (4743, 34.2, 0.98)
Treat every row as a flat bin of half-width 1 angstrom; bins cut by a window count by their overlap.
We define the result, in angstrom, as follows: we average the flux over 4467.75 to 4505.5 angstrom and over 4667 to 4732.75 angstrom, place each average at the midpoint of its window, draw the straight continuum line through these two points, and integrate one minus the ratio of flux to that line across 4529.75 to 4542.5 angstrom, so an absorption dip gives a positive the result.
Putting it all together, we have 0.67 angstrom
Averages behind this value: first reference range 29.9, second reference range 32.8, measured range 28.9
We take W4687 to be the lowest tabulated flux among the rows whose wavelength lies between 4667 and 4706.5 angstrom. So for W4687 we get 26.9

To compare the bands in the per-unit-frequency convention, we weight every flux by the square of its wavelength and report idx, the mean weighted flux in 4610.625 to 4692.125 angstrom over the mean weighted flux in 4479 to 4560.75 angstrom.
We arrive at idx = 1.2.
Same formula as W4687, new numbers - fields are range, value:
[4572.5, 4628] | 27.4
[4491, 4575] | 21.6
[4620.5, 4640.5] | 29.8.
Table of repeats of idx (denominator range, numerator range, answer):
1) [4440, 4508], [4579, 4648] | 1.27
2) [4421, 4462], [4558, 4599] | 1.48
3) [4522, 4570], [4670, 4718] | 1.14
